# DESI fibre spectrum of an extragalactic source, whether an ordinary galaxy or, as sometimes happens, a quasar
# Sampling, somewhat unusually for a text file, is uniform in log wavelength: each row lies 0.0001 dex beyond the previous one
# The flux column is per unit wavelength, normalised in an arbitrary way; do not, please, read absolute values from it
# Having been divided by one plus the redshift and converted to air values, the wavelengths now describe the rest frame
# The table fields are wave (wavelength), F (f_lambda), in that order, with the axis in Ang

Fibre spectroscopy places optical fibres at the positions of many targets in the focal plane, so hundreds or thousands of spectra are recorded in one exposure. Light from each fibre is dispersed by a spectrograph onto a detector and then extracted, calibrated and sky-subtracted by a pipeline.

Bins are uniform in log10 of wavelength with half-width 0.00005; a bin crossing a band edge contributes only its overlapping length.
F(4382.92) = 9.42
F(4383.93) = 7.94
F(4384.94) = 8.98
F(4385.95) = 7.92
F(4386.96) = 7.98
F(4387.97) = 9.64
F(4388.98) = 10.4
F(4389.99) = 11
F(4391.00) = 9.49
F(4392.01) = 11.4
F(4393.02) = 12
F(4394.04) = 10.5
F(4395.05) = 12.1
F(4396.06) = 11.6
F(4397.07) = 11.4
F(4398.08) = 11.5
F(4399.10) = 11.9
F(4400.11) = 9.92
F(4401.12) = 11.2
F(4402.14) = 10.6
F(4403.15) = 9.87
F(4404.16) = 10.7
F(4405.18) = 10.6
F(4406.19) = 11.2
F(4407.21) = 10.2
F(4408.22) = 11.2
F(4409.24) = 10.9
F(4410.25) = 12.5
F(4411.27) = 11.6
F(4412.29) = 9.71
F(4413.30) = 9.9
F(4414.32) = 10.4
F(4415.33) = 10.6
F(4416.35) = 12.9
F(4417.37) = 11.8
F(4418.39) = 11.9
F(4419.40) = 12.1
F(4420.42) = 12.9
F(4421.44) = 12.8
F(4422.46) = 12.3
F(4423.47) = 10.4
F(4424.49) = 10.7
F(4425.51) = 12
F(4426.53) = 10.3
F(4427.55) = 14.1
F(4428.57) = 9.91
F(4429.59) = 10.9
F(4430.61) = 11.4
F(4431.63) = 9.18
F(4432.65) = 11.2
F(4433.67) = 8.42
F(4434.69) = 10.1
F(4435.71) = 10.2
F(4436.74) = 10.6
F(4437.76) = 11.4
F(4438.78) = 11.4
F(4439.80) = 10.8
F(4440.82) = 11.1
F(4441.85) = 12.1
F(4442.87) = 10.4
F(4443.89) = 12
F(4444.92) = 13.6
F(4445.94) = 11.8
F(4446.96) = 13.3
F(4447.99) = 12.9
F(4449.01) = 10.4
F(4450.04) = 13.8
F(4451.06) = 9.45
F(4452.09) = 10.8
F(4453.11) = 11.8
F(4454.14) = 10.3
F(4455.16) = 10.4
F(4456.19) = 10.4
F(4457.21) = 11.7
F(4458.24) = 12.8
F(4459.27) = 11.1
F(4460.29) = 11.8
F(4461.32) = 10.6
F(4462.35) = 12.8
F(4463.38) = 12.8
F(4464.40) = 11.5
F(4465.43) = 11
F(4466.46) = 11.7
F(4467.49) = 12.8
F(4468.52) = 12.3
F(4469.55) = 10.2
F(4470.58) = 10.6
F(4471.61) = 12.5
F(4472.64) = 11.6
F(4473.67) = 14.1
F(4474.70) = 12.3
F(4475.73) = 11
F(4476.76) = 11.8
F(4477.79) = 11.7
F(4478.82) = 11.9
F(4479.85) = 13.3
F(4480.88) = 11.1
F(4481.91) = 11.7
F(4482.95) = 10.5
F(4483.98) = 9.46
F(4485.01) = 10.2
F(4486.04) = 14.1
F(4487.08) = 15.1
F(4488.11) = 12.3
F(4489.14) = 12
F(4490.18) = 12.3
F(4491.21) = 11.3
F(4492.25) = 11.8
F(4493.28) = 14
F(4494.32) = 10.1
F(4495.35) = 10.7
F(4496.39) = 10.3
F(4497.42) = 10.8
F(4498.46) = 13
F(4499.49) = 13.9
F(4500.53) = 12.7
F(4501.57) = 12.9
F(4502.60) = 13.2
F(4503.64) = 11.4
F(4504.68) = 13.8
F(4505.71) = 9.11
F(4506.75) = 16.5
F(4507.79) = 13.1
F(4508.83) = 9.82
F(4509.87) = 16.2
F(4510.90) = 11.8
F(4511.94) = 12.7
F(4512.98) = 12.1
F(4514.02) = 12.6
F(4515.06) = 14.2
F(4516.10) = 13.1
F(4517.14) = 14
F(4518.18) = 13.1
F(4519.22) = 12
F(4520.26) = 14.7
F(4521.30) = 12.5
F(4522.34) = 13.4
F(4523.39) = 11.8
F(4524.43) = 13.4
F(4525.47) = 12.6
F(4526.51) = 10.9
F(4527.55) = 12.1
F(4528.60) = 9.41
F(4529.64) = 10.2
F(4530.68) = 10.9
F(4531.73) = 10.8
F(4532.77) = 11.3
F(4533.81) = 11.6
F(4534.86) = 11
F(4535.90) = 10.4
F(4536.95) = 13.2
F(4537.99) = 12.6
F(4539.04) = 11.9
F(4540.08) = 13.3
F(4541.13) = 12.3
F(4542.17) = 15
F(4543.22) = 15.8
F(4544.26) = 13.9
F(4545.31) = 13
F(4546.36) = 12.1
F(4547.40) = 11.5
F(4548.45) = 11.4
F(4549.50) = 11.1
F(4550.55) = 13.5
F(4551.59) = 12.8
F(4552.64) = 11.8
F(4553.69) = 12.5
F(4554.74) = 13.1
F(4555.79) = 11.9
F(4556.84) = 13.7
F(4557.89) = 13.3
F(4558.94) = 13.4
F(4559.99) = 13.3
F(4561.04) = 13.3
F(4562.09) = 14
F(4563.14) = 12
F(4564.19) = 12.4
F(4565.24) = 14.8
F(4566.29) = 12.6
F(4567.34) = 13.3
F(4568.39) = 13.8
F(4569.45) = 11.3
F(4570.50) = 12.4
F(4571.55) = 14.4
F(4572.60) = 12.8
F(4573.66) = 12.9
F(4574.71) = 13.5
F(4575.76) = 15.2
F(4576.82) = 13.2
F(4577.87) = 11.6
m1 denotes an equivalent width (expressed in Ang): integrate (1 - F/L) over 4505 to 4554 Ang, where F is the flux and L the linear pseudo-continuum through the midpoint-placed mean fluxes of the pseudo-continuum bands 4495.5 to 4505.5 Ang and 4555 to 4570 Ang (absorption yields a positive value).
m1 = 0.8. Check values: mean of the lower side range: 12.3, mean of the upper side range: 13.1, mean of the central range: 12.5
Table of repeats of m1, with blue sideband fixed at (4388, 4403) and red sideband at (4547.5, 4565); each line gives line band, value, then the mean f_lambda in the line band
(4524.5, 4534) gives 1.0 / 11.2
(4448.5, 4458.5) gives 0.4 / 11.1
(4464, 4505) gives 0.0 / 12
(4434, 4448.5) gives 0.0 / 11.5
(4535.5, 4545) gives -0.5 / 13.2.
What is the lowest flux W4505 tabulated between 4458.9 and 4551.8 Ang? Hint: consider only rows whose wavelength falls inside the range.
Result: 9.11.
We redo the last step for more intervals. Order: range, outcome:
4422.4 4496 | 8.42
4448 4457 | 9.45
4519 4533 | 9.41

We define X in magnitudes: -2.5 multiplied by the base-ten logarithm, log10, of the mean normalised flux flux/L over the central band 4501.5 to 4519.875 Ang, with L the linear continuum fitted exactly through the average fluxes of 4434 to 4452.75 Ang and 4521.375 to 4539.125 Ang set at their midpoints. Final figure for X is -0.12 mag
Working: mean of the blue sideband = 11.4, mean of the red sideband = 11.6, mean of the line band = 12.9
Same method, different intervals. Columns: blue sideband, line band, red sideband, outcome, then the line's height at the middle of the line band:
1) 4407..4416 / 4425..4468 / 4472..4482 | 0.01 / 11.5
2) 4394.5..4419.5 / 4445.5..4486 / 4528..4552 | -0.01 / 11.6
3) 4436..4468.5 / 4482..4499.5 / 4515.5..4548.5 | 0.01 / 12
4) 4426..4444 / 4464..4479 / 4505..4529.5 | -0.02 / 11.6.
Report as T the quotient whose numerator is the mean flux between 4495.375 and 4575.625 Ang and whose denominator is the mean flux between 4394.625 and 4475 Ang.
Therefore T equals 1.11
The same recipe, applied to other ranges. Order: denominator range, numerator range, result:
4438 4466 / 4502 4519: 1.11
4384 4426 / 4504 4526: 1.19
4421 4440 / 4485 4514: 1.14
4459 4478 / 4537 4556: 1.08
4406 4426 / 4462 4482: 1.05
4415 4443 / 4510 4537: 1.09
